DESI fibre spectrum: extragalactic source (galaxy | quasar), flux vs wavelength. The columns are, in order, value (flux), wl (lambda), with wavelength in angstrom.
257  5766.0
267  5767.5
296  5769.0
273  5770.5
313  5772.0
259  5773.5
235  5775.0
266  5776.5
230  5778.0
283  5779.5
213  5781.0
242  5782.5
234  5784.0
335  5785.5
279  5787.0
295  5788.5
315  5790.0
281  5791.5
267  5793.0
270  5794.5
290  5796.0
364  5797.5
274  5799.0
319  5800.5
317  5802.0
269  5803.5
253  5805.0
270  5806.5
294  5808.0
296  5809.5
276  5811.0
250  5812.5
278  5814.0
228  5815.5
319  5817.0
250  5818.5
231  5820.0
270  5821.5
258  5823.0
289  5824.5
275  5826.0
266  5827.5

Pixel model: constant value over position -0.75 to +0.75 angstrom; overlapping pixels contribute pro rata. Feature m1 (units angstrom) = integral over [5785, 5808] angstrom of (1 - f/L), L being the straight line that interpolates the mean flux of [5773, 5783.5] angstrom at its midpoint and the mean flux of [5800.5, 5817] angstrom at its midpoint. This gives -2.5 angstrom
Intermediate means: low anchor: 246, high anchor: 277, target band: 293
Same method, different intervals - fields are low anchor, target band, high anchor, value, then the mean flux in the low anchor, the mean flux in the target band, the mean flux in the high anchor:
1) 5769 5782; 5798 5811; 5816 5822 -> -1.1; 261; 287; 266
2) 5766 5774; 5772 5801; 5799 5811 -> 0.6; 280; 277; 287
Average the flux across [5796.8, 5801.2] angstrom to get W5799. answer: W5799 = 318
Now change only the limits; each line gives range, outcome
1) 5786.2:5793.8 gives 288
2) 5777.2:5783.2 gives 242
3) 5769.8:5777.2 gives 269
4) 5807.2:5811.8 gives 288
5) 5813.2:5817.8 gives 274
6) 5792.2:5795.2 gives 269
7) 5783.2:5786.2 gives 283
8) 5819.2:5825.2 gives 262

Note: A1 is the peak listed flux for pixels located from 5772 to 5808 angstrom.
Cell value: 364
